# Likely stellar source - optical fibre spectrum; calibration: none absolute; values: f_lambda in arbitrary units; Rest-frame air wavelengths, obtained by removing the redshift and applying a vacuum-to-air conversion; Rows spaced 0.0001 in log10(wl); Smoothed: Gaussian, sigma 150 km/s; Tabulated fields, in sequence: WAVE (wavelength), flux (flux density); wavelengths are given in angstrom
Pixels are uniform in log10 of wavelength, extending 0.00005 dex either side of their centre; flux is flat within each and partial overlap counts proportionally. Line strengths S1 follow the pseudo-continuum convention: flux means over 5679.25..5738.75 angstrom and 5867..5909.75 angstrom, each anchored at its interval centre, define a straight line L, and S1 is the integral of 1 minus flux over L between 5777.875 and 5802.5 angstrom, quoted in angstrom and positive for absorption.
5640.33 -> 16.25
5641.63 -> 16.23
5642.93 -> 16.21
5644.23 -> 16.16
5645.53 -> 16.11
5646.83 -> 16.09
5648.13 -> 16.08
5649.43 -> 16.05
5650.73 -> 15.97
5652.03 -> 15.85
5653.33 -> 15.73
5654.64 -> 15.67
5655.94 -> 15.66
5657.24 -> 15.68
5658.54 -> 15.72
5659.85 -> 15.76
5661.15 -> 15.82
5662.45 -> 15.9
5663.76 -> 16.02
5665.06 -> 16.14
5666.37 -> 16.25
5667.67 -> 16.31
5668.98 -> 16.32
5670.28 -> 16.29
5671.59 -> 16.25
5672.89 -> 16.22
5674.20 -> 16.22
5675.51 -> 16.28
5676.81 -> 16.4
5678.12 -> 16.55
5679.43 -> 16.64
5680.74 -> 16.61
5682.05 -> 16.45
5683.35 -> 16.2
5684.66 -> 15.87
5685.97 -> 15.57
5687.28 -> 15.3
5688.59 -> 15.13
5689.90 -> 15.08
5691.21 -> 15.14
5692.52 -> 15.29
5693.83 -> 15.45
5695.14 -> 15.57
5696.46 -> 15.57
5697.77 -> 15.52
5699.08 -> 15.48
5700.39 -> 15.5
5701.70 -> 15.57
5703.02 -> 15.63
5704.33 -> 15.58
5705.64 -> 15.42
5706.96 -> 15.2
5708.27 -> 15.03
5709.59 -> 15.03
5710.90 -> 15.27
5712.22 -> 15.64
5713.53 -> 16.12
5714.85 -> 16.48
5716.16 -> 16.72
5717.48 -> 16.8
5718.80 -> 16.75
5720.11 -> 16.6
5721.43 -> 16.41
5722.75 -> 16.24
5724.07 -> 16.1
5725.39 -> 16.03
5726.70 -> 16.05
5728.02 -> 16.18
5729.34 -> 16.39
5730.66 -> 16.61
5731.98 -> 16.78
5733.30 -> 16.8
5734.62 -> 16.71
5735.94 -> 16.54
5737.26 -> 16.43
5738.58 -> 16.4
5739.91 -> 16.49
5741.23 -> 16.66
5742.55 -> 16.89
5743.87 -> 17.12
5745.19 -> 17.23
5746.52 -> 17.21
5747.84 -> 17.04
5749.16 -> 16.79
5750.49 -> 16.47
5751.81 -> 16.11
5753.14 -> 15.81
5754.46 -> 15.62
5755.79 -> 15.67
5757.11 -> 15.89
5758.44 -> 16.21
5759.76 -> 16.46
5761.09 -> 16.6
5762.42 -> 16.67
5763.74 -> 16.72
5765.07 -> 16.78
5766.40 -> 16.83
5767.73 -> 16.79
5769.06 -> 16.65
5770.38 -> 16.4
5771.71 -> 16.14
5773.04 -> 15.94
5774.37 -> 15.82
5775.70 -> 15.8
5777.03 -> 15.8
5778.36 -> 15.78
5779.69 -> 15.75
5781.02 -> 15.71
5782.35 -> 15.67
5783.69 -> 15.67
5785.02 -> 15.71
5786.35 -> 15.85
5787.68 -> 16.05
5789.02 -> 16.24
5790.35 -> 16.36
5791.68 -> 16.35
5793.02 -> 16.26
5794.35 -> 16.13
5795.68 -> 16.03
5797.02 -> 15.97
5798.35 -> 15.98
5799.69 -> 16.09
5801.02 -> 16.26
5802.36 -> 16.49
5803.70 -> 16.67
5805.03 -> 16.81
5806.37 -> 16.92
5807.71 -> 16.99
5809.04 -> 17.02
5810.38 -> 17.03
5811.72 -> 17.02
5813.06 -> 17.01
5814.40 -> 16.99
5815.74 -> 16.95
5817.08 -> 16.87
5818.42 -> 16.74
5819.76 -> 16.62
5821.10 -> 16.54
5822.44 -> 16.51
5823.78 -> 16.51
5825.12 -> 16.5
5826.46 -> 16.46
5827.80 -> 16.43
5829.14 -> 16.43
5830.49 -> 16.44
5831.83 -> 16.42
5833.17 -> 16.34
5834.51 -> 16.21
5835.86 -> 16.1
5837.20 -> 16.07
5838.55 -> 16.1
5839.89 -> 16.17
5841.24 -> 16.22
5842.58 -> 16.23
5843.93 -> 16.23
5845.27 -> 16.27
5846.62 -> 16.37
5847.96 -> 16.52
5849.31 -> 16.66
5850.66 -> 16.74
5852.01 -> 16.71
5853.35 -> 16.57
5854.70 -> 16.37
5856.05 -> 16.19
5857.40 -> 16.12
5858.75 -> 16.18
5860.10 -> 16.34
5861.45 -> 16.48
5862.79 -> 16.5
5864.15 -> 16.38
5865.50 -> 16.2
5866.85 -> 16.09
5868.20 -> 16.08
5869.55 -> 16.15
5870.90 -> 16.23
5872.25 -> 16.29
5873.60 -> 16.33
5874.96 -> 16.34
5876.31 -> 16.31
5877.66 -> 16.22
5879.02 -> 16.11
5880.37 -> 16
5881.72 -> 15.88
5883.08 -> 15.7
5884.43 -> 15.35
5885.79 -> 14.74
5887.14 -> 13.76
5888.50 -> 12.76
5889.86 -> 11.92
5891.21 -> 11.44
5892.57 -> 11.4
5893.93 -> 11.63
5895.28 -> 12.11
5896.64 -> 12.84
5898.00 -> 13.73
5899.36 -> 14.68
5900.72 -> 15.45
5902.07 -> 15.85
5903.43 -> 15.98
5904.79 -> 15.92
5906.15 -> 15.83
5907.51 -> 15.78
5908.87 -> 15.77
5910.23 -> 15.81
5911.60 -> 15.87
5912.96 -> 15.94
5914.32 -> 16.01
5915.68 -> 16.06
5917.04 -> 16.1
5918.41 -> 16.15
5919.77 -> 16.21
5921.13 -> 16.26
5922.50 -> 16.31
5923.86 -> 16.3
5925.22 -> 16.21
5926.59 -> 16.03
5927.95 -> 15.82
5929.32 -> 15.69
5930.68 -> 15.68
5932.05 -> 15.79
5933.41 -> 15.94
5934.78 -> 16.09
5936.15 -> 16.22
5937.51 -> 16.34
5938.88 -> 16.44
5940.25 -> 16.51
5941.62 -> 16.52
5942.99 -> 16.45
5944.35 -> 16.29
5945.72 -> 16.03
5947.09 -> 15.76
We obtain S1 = -0.87 angstrom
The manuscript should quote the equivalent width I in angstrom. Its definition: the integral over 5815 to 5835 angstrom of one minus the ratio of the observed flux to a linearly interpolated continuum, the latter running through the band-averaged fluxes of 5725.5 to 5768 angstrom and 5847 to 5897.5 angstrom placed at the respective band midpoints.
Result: -1.0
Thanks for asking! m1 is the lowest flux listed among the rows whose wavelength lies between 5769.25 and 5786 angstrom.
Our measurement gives 15.67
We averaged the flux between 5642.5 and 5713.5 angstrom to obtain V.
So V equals 15.8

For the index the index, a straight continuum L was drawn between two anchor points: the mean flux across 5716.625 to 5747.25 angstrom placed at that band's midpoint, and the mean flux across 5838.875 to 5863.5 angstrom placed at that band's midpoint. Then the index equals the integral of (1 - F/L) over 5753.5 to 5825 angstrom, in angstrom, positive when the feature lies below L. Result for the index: 0.6 angstrom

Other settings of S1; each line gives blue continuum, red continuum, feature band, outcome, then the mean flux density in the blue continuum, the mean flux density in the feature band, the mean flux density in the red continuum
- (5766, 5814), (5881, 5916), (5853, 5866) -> -1.00 angstrom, 16.3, 16.3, 14.5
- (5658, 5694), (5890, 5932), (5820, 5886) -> -3.97 angstrom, 16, 16.3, 15.1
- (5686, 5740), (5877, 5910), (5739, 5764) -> -1.43 angstrom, 15.9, 16.5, 14.5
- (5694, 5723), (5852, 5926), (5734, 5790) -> -2.17 angstrom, 15.8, 16.3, 15.4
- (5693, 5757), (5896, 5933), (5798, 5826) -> -1.31 angstrom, 16.2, 16.7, 15.7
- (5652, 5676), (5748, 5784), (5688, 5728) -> 0.81 angstrom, 16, 15.8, 16.2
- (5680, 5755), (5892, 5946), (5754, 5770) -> -0.45 angstrom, 16.1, 16.4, 15.6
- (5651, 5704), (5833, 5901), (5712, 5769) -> -2.75 angstrom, 15.9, 16.5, 15.5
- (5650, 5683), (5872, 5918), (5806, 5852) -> -3.84 angstrom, 16.1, 16.5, 14.9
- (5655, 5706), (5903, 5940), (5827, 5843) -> -0.30 angstrom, 15.9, 16.3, 16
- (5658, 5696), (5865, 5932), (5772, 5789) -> -0.19 angstrom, 16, 15.8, 15.3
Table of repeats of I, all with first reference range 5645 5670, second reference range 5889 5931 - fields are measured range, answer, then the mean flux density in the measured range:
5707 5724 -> -0.33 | 16.1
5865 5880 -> -1.02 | 16.2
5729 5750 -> -1.47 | 16.8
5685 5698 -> 0.38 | 15.4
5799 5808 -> -0.67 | 16.6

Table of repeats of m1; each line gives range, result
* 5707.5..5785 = 15.03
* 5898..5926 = 13.73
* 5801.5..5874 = 16.07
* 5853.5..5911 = 11.4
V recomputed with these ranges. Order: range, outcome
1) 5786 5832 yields 16.5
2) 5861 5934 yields 15.4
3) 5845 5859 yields 16.4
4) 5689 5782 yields 16.1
